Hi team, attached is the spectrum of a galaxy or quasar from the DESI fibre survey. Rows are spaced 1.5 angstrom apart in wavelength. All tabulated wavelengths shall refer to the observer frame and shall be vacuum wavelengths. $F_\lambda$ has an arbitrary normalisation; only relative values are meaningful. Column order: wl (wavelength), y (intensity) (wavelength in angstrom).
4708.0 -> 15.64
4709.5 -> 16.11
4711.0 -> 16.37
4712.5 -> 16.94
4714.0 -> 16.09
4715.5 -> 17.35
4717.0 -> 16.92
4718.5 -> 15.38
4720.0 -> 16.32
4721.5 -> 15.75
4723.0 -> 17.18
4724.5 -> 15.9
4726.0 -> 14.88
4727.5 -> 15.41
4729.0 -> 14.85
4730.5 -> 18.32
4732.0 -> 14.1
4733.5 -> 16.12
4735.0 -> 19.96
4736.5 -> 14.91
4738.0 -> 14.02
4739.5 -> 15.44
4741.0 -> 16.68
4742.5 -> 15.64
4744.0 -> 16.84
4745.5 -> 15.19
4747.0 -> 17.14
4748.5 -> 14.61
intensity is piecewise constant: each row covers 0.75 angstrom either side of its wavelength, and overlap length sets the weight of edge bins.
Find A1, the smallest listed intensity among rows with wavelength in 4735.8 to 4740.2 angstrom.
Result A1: 14.02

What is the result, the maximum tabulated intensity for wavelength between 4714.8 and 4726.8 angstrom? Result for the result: 17.35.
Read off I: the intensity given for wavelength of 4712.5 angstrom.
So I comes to 16.94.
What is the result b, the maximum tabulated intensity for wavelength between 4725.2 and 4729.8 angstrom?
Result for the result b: 15.41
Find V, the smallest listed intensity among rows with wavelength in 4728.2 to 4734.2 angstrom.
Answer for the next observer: 14.1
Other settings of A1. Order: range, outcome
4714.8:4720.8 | 15.38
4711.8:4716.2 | 16.09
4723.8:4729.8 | 14.85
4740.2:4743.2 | 15.64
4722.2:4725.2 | 15.9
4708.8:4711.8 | 16.11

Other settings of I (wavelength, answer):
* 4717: 16.92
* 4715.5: 17.35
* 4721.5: 15.75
